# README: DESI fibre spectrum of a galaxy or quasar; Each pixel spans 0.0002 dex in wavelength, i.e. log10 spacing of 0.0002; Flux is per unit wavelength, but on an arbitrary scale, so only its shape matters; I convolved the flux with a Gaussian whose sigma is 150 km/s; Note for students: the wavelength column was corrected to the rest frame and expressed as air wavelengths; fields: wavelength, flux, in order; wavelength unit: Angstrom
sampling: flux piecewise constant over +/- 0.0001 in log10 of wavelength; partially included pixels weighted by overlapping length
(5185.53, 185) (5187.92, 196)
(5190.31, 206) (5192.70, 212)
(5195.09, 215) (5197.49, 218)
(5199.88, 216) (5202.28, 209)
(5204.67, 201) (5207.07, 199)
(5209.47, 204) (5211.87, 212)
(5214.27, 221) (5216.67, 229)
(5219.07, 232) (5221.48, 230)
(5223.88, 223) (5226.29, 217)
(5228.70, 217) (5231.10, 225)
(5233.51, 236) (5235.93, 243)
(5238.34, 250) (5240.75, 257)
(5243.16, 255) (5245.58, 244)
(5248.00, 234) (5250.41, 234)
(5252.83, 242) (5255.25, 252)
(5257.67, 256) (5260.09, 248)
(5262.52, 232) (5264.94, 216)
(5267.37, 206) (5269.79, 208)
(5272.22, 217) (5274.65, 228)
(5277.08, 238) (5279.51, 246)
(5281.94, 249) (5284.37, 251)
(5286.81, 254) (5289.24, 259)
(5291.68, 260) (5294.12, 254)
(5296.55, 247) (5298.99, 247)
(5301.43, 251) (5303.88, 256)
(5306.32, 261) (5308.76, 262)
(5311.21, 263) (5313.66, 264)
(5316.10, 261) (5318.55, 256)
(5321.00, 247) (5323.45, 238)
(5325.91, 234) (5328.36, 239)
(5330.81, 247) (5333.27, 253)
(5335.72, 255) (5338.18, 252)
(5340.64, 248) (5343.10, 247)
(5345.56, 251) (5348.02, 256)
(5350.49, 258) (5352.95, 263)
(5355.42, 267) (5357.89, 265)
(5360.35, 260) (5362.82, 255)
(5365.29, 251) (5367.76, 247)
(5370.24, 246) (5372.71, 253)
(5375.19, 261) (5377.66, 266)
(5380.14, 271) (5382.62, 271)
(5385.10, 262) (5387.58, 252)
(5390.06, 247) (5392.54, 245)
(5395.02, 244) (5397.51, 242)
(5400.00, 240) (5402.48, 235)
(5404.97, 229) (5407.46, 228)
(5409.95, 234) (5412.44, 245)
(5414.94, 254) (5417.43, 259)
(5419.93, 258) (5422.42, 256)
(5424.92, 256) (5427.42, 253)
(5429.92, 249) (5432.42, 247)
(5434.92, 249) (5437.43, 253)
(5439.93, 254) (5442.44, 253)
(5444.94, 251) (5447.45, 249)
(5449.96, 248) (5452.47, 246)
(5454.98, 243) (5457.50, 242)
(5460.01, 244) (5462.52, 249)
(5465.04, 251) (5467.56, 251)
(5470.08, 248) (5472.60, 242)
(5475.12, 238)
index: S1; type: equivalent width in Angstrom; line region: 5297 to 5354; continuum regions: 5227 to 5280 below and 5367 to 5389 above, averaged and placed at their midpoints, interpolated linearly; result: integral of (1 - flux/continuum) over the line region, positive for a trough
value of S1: -0.82 Angstrom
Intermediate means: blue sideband 235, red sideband 259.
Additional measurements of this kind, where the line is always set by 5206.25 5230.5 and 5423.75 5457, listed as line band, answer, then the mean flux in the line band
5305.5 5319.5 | -1.8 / 261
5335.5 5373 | -2.7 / 255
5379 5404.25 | -0.8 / 250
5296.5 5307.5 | -1.1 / 253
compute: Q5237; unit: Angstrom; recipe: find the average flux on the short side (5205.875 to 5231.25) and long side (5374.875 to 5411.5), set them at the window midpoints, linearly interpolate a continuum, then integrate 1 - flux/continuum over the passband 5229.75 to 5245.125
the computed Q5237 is -1.5 Angstrom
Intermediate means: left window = 219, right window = 248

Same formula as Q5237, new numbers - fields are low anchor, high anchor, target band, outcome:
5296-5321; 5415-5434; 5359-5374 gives 0.2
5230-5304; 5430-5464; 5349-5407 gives -1.7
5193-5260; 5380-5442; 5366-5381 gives -0.7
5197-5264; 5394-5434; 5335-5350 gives -0.8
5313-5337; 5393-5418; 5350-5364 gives -0.9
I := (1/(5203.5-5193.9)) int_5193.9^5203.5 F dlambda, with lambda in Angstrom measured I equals 214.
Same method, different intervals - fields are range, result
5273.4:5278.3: 233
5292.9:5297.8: 251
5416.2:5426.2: 257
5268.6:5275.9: 218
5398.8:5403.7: 238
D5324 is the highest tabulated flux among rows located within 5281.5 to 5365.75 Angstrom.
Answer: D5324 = 267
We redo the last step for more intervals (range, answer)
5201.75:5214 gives 212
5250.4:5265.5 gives 256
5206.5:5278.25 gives 257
